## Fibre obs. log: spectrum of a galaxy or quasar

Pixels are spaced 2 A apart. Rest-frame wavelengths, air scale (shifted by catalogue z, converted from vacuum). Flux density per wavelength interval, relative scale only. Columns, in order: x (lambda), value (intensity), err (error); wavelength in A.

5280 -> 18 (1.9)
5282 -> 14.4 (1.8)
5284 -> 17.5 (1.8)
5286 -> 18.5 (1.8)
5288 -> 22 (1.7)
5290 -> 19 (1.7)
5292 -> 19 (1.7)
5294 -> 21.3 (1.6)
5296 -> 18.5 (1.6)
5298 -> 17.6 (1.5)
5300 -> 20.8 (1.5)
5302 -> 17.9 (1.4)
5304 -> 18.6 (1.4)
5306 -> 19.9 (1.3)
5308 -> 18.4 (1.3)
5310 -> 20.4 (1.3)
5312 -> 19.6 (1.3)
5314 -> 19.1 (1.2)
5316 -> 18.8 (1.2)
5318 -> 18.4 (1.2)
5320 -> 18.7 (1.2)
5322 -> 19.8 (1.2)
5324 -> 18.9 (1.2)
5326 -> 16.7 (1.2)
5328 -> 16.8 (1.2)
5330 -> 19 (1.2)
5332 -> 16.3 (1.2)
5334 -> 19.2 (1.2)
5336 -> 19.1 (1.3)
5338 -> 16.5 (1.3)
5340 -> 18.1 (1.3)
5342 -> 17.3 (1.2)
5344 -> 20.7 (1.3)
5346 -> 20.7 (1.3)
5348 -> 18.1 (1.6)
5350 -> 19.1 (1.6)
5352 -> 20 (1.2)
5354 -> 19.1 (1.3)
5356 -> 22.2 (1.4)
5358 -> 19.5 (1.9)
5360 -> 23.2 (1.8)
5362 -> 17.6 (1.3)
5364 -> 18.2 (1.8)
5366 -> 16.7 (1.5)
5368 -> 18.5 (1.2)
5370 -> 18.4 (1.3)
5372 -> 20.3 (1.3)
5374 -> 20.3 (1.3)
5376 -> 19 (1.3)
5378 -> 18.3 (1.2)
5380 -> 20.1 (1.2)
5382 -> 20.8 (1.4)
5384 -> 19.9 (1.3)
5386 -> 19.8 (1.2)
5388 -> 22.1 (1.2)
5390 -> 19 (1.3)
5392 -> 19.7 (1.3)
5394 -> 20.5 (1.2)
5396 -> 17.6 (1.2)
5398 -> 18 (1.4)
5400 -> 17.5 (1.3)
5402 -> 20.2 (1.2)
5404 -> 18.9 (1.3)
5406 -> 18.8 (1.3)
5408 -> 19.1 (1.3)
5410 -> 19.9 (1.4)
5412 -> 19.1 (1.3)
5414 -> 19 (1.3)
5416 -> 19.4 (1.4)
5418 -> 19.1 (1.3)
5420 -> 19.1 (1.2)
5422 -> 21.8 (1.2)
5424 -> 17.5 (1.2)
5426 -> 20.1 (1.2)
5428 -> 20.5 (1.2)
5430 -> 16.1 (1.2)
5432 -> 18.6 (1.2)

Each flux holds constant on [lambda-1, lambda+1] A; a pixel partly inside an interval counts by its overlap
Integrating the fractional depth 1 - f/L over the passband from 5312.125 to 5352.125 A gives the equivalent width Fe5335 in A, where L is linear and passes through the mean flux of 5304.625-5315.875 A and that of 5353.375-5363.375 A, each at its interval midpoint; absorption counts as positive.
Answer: 2.5 A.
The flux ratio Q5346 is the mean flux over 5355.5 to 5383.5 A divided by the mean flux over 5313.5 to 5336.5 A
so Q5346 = 1.1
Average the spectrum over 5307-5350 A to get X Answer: 18.6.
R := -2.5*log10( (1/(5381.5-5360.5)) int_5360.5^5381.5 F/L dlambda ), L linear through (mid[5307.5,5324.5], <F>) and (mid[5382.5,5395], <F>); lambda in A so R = 0.06 mag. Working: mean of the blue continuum 19.2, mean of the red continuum 20.2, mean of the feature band 18.9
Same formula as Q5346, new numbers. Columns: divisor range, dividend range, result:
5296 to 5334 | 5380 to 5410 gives 1.04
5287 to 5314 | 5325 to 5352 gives 0.94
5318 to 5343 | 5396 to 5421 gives 1.05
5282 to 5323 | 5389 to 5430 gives 1.00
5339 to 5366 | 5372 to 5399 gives 1.01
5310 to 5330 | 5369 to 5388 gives 1.06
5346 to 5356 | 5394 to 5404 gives 0.95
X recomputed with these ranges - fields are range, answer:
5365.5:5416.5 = 19.3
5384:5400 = 19.4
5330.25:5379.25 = 19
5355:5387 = 19.5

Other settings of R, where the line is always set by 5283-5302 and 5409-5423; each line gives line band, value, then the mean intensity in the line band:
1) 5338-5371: 0.018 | 19.1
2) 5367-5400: 0.004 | 19.5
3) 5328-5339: 0.087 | 17.9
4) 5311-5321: 0.024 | 18.9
